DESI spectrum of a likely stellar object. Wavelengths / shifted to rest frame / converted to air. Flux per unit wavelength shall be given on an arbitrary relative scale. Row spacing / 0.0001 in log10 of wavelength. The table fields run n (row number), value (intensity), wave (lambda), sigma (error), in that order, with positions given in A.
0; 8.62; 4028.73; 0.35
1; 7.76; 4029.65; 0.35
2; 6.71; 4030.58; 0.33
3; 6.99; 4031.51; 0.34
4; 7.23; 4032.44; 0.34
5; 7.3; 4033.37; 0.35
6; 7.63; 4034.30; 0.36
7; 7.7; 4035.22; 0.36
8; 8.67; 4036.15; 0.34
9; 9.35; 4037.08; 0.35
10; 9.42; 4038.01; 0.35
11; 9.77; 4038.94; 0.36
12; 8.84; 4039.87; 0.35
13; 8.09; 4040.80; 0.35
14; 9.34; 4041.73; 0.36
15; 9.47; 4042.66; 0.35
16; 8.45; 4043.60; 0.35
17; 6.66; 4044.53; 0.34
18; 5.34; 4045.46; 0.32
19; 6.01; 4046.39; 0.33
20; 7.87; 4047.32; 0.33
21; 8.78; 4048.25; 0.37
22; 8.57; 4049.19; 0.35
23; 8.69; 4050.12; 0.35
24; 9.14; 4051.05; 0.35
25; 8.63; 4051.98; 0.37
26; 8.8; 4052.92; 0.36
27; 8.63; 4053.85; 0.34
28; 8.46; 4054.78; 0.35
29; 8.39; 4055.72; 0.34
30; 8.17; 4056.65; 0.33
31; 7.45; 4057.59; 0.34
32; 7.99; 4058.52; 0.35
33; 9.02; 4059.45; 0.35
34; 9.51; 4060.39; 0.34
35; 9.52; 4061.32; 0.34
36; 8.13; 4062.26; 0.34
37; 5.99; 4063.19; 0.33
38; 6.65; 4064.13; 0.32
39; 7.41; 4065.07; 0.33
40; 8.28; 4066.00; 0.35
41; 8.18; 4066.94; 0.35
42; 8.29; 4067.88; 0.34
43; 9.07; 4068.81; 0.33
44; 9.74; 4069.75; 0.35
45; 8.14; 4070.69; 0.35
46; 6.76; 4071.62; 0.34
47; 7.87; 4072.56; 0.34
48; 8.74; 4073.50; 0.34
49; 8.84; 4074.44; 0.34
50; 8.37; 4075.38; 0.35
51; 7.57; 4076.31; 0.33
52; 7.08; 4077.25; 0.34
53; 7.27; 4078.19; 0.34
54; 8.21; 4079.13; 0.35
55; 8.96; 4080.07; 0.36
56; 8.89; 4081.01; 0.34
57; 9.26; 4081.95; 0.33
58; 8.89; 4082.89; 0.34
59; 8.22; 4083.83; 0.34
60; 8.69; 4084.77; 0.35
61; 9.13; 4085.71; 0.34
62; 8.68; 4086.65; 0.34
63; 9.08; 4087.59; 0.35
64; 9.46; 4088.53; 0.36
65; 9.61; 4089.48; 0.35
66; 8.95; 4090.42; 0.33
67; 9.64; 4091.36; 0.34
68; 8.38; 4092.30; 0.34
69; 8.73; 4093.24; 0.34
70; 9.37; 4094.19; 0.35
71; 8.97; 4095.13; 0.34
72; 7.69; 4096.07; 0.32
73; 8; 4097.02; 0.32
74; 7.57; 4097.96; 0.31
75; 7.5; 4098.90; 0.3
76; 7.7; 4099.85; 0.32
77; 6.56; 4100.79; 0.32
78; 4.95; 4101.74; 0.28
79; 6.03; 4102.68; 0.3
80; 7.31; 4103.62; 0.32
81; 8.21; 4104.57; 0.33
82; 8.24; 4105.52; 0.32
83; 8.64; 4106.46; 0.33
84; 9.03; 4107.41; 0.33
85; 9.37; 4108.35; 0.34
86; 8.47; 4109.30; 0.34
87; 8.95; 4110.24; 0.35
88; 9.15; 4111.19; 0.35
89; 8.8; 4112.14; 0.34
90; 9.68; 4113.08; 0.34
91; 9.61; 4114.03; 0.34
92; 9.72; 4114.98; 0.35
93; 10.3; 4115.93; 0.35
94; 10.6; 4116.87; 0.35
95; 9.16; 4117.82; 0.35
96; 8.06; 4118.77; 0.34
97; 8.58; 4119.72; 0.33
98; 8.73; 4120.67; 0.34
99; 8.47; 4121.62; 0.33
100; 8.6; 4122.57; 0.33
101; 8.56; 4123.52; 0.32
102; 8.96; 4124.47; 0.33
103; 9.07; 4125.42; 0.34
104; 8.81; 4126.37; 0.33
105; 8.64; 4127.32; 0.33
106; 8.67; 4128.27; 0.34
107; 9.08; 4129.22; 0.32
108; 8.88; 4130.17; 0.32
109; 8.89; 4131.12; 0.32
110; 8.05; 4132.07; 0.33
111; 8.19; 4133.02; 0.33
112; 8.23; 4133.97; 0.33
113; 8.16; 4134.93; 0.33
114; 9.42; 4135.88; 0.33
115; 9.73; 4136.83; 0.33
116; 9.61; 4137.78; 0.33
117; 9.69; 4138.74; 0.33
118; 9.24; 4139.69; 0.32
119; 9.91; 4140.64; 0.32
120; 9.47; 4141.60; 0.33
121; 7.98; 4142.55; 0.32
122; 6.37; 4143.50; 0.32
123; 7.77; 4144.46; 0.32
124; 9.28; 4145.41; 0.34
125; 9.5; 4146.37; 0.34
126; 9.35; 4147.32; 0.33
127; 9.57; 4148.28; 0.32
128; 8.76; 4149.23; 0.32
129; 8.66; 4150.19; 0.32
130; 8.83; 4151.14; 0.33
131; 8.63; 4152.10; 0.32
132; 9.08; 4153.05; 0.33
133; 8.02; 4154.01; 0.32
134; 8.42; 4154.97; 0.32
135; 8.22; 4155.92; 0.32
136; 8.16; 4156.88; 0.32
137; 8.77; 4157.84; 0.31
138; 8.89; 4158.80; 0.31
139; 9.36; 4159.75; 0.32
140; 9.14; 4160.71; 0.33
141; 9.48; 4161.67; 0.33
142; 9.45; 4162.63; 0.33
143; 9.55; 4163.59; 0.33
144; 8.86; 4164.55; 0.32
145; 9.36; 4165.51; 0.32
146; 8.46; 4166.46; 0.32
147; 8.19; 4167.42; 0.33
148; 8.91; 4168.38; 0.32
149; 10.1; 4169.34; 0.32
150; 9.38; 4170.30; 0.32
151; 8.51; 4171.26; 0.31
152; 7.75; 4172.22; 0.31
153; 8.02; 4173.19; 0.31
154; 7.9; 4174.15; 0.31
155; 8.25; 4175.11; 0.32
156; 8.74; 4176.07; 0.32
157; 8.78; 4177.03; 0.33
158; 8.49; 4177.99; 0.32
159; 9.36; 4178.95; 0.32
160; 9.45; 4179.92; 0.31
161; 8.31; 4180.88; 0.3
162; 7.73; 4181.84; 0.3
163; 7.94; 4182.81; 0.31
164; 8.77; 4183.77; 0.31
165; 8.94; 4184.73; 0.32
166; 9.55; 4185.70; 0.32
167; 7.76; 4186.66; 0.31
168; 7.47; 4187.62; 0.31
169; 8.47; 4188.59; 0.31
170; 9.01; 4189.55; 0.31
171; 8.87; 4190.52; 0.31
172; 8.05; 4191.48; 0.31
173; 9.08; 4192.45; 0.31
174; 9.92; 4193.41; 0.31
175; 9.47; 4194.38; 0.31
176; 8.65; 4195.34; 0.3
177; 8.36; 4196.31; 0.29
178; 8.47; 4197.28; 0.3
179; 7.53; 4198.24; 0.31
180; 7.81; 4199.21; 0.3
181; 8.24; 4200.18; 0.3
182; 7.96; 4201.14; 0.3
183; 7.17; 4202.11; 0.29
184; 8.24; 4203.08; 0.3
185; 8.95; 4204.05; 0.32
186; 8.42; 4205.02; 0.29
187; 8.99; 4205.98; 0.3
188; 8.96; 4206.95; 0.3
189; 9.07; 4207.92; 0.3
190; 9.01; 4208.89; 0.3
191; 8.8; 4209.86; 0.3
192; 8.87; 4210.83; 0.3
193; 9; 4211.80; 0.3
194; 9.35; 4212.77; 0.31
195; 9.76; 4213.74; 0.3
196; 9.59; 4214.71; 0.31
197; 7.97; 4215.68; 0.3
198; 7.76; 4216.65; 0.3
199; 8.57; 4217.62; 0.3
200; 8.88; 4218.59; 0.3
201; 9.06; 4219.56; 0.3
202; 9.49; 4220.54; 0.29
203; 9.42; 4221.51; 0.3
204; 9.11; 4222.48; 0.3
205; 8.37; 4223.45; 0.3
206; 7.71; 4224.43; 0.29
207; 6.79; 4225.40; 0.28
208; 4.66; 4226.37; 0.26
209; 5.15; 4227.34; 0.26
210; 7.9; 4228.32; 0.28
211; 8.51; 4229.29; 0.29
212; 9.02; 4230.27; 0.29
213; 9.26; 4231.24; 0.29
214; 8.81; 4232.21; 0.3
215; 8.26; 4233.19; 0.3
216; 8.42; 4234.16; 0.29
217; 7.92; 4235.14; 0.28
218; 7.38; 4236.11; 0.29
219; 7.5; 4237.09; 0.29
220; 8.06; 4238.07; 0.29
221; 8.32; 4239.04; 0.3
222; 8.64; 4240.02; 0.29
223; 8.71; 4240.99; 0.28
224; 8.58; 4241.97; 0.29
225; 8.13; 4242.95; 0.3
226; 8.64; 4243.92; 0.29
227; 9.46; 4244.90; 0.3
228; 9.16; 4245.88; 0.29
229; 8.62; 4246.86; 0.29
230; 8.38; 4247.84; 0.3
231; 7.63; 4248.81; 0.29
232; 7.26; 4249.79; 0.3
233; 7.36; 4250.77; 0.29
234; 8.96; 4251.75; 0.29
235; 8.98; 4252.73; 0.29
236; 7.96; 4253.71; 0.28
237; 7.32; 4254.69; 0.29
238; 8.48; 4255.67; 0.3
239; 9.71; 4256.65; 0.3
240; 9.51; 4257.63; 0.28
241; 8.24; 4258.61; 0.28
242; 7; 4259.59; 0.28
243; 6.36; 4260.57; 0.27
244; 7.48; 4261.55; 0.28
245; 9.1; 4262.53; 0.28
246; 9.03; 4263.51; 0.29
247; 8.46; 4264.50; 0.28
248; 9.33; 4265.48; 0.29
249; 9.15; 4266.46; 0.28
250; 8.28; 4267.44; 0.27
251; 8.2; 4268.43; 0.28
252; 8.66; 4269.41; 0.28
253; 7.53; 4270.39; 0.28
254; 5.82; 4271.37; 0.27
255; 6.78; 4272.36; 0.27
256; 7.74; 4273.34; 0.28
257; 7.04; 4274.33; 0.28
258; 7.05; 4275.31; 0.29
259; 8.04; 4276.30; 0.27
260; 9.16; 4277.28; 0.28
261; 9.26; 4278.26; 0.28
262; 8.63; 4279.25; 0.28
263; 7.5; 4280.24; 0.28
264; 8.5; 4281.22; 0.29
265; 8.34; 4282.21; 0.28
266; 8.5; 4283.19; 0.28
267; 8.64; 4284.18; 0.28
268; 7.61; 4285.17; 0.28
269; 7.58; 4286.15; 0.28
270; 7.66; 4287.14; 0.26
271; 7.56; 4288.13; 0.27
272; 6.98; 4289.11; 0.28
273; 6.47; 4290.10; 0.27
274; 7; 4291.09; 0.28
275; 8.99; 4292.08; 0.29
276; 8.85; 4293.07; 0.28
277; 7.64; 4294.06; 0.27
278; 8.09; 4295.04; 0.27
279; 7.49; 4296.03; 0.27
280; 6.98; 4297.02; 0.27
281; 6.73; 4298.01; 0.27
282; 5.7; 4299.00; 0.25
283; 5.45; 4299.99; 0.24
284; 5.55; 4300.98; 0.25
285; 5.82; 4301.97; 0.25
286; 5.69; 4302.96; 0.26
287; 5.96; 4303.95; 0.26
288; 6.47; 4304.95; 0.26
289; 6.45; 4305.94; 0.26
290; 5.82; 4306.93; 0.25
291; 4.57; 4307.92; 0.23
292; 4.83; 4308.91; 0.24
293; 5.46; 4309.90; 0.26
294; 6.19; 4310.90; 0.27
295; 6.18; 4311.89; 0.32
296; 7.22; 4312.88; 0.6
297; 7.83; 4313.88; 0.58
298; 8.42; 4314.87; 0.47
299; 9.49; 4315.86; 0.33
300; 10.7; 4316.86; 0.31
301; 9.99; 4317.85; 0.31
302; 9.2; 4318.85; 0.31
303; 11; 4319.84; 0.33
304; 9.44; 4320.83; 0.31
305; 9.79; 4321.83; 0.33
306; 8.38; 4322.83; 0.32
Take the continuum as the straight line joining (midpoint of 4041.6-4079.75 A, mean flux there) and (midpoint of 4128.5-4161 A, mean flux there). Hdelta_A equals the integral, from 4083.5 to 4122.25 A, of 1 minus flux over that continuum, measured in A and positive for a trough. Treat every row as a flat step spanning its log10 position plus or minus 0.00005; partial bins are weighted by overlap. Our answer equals -0.6 A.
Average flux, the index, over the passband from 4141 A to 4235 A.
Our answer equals 8.58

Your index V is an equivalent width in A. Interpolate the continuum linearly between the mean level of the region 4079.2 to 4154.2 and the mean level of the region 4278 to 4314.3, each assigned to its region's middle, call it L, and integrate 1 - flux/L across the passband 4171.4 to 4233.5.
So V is -4.5 A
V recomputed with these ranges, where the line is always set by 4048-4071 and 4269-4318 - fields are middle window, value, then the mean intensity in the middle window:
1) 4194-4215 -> -2.55 A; 8.66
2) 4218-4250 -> -2.73 A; 8.23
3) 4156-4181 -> -3.00 A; 8.83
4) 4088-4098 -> -0.71 A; 8.81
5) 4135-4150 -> -1.89 A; 9.01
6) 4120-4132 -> -1.00 A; 8.75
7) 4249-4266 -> -1.78 A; 8.26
